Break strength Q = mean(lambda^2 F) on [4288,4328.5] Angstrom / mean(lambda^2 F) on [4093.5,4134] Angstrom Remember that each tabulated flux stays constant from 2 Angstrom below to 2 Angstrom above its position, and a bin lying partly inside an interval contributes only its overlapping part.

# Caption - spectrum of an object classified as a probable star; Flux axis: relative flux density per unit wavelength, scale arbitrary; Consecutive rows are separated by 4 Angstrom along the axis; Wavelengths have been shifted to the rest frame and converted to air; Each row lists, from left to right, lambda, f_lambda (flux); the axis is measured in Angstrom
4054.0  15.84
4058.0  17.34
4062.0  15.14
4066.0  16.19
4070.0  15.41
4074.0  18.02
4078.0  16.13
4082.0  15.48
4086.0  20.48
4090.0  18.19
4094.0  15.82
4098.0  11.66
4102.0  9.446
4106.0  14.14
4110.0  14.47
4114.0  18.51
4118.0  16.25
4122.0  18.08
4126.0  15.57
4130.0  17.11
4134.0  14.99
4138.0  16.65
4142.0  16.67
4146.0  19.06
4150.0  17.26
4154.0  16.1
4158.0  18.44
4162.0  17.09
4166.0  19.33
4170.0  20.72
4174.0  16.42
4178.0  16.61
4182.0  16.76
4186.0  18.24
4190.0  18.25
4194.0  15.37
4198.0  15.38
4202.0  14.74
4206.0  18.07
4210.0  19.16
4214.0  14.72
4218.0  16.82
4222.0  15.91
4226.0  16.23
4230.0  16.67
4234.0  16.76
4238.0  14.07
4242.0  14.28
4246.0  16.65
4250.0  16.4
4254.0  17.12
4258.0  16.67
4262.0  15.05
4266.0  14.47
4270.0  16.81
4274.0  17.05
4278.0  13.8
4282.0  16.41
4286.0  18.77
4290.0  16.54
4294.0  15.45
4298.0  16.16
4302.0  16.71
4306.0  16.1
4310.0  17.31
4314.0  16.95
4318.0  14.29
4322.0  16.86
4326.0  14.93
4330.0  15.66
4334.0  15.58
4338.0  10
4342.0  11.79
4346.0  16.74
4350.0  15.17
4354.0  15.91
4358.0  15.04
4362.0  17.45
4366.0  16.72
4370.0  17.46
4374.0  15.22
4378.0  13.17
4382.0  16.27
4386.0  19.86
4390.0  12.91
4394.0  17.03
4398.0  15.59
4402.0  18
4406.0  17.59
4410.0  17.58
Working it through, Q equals 1.17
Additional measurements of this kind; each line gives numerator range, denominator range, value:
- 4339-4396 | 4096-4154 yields 1.12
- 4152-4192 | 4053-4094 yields 1.11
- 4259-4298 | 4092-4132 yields 1.15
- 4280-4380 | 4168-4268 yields 1.00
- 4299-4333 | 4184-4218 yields 1.01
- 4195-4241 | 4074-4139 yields 1.08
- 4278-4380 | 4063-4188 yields 1.04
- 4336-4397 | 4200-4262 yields 1.01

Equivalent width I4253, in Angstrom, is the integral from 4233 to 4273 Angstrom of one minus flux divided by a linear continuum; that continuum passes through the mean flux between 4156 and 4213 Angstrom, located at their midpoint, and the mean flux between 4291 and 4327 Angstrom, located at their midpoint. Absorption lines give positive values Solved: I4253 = 2.09 Angstrom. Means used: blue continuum 17.4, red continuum 16.1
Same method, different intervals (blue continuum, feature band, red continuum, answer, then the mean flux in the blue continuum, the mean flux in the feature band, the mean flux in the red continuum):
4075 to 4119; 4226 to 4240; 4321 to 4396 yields -0.4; 15.5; 15.9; 15.4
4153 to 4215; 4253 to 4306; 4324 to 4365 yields -1.2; 17.3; 16.2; 14.9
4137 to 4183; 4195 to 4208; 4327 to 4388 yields 0.9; 17.6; 16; 15.5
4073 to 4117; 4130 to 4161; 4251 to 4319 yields -2.4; 15.6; 17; 16.2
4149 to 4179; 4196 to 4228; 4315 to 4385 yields 1.4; 17.8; 16.4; 15.3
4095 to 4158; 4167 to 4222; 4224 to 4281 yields -4.1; 15.8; 17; 15.9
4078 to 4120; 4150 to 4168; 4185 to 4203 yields -1.8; 15.5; 17.7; 16.4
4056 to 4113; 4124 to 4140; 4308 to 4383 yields -0.5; 15.6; 16.1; 15.4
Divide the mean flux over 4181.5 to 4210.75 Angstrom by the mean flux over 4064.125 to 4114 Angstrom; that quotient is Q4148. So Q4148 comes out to 1.1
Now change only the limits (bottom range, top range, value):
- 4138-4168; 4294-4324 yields 0.92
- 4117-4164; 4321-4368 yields 0.89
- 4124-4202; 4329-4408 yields 0.92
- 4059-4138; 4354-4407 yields 1.03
